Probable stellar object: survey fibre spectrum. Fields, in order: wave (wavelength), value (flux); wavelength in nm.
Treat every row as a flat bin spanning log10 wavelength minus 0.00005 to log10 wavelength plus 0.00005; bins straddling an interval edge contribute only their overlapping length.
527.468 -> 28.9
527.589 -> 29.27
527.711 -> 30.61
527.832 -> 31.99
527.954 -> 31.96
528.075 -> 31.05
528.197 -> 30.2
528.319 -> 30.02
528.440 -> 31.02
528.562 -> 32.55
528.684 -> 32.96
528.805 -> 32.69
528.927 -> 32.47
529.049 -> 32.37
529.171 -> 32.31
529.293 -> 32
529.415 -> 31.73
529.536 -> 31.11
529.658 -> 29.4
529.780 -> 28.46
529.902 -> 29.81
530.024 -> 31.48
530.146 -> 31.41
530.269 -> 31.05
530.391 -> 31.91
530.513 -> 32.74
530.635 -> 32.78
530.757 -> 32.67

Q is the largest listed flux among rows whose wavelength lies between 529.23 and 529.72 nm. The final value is 32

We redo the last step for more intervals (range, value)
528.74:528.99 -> 32.69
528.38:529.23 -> 32.96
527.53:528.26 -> 31.99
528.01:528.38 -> 31.05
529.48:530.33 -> 31.48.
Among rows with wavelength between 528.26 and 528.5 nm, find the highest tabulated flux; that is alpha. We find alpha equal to 31.02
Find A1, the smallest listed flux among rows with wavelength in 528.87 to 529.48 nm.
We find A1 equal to 31.73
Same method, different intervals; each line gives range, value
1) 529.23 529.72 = 29.4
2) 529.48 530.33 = 28.46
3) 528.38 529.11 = 31.02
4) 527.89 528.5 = 30.02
